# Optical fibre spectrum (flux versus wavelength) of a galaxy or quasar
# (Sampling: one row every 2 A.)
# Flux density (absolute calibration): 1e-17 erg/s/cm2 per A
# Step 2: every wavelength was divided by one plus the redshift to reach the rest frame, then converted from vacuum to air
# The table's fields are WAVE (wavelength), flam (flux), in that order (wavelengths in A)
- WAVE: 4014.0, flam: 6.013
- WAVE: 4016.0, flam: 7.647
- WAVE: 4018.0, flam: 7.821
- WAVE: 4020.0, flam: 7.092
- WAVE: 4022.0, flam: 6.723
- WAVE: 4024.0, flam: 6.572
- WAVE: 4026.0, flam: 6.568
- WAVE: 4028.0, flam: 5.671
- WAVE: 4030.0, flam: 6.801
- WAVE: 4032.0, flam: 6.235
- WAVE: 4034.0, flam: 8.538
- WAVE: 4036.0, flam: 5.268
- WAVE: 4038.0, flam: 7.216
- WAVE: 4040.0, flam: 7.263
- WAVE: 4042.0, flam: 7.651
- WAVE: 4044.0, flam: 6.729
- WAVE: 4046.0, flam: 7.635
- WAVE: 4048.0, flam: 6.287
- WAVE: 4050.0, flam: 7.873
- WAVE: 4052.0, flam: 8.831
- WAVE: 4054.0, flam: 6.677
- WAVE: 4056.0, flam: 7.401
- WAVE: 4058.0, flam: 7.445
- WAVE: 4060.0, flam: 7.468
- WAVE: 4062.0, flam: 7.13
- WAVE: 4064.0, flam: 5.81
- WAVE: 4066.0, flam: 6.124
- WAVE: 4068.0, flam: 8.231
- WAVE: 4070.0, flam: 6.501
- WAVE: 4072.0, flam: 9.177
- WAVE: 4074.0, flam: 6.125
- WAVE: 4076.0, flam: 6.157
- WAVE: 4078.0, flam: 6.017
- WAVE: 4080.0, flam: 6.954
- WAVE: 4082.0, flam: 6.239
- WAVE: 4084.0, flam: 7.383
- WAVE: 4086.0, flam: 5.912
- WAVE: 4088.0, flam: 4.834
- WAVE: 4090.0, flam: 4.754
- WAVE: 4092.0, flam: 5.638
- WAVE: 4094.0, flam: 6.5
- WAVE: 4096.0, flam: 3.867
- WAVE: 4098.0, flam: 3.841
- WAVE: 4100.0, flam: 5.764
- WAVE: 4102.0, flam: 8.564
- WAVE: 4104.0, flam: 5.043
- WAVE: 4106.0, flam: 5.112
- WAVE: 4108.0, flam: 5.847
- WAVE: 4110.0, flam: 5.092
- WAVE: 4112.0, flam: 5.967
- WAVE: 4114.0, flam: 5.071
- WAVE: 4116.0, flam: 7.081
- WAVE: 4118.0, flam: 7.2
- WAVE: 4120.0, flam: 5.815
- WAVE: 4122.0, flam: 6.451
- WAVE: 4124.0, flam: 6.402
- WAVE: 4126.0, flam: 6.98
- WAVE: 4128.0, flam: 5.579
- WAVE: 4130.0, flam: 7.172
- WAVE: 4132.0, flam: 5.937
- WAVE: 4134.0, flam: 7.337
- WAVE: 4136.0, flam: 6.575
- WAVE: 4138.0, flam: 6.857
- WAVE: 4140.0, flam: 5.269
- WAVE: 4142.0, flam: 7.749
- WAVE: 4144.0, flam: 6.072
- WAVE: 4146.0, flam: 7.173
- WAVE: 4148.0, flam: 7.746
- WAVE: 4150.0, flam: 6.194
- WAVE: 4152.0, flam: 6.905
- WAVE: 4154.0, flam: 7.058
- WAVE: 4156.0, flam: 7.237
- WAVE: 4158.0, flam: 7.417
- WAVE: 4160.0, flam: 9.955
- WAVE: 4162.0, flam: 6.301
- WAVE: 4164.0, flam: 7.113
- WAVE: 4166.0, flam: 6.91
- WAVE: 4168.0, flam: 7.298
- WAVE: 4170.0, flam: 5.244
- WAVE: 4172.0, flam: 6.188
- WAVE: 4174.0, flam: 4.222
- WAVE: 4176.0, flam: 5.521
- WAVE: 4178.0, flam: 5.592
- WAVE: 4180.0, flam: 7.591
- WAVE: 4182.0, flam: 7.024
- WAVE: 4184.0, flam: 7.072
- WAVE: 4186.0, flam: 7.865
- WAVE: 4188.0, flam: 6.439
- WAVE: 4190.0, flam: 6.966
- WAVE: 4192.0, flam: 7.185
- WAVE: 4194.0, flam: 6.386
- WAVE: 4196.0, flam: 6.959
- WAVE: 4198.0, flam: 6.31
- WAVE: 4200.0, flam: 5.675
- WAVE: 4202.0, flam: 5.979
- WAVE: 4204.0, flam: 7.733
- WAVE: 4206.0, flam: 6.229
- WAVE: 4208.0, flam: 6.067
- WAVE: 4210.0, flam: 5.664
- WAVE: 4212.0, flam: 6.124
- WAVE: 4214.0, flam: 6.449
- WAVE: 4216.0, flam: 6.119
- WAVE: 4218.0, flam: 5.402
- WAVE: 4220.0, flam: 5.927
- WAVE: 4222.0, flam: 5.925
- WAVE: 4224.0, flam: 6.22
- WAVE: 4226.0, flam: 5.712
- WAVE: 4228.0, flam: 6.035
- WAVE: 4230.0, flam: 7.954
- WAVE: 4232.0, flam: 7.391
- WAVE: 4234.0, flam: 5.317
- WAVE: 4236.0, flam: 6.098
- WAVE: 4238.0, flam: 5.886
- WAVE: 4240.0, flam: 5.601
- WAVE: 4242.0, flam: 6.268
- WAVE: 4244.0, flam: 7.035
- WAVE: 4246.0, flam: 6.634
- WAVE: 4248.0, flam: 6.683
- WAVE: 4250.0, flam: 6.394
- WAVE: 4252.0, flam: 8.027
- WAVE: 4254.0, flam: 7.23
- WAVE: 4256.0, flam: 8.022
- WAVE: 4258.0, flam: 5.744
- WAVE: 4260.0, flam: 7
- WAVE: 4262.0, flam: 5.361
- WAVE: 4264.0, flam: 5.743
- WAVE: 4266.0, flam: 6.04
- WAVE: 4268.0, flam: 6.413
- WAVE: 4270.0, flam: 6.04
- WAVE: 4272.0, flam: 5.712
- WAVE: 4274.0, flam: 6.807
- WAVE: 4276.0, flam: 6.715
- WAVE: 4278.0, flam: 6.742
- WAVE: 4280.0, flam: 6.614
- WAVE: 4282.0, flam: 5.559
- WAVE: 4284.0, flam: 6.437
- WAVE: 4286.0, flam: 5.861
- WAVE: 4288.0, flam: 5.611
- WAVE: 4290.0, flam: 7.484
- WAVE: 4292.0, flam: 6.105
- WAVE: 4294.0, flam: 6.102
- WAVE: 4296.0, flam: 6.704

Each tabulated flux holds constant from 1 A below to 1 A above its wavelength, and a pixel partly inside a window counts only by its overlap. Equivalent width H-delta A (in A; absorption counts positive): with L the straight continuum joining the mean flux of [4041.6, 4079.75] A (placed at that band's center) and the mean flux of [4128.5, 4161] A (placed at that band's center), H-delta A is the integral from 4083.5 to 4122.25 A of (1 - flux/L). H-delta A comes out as 7.2 A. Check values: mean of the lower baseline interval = 7.11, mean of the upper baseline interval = 7.02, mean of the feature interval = 5.75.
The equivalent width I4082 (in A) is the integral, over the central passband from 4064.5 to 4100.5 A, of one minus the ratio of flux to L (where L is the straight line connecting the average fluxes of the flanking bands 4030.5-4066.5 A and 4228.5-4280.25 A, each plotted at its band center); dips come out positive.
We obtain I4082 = 4.6 A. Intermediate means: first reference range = 7.1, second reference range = 6.51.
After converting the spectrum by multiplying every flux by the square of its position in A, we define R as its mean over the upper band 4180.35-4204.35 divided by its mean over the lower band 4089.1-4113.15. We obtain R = 1.29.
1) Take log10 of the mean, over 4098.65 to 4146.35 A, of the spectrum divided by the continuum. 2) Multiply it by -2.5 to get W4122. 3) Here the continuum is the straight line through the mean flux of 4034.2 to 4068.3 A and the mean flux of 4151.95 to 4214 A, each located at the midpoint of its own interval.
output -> 0.09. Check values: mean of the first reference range 7.13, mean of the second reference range 6.65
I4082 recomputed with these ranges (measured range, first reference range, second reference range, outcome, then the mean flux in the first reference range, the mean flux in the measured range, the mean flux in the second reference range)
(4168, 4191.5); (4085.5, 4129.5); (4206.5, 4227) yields -1.9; 5.8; 6.4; 5.97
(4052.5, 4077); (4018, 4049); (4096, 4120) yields -2.5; 6.85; 7.06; 5.79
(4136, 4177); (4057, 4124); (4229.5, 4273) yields -2.6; 6.22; 6.72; 6.46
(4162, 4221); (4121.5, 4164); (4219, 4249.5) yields 1.7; 6.89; 6.39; 6.31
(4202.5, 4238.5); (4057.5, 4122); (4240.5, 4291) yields 1.0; 6.2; 6.24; 6.48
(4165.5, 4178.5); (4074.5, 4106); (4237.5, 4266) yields 0.7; 5.81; 5.82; 6.54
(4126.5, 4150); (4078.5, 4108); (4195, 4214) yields -2.7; 5.75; 6.66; 6.31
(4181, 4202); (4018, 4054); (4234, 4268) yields -0.5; 7.01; 6.75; 6.45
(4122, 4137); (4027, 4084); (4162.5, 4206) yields 0.4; 6.99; 6.56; 6.53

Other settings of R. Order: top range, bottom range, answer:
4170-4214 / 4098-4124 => 1.11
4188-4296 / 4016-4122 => 1.06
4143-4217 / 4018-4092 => 1.04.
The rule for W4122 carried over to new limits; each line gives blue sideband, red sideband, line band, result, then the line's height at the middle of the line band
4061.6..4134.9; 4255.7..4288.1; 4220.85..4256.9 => -0.06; 6.23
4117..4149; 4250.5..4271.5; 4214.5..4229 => 0.11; 6.57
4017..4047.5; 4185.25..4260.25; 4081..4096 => 0.18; 6.78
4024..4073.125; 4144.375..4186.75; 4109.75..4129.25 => 0.12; 6.93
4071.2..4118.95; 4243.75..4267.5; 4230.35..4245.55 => 0.04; 6.57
